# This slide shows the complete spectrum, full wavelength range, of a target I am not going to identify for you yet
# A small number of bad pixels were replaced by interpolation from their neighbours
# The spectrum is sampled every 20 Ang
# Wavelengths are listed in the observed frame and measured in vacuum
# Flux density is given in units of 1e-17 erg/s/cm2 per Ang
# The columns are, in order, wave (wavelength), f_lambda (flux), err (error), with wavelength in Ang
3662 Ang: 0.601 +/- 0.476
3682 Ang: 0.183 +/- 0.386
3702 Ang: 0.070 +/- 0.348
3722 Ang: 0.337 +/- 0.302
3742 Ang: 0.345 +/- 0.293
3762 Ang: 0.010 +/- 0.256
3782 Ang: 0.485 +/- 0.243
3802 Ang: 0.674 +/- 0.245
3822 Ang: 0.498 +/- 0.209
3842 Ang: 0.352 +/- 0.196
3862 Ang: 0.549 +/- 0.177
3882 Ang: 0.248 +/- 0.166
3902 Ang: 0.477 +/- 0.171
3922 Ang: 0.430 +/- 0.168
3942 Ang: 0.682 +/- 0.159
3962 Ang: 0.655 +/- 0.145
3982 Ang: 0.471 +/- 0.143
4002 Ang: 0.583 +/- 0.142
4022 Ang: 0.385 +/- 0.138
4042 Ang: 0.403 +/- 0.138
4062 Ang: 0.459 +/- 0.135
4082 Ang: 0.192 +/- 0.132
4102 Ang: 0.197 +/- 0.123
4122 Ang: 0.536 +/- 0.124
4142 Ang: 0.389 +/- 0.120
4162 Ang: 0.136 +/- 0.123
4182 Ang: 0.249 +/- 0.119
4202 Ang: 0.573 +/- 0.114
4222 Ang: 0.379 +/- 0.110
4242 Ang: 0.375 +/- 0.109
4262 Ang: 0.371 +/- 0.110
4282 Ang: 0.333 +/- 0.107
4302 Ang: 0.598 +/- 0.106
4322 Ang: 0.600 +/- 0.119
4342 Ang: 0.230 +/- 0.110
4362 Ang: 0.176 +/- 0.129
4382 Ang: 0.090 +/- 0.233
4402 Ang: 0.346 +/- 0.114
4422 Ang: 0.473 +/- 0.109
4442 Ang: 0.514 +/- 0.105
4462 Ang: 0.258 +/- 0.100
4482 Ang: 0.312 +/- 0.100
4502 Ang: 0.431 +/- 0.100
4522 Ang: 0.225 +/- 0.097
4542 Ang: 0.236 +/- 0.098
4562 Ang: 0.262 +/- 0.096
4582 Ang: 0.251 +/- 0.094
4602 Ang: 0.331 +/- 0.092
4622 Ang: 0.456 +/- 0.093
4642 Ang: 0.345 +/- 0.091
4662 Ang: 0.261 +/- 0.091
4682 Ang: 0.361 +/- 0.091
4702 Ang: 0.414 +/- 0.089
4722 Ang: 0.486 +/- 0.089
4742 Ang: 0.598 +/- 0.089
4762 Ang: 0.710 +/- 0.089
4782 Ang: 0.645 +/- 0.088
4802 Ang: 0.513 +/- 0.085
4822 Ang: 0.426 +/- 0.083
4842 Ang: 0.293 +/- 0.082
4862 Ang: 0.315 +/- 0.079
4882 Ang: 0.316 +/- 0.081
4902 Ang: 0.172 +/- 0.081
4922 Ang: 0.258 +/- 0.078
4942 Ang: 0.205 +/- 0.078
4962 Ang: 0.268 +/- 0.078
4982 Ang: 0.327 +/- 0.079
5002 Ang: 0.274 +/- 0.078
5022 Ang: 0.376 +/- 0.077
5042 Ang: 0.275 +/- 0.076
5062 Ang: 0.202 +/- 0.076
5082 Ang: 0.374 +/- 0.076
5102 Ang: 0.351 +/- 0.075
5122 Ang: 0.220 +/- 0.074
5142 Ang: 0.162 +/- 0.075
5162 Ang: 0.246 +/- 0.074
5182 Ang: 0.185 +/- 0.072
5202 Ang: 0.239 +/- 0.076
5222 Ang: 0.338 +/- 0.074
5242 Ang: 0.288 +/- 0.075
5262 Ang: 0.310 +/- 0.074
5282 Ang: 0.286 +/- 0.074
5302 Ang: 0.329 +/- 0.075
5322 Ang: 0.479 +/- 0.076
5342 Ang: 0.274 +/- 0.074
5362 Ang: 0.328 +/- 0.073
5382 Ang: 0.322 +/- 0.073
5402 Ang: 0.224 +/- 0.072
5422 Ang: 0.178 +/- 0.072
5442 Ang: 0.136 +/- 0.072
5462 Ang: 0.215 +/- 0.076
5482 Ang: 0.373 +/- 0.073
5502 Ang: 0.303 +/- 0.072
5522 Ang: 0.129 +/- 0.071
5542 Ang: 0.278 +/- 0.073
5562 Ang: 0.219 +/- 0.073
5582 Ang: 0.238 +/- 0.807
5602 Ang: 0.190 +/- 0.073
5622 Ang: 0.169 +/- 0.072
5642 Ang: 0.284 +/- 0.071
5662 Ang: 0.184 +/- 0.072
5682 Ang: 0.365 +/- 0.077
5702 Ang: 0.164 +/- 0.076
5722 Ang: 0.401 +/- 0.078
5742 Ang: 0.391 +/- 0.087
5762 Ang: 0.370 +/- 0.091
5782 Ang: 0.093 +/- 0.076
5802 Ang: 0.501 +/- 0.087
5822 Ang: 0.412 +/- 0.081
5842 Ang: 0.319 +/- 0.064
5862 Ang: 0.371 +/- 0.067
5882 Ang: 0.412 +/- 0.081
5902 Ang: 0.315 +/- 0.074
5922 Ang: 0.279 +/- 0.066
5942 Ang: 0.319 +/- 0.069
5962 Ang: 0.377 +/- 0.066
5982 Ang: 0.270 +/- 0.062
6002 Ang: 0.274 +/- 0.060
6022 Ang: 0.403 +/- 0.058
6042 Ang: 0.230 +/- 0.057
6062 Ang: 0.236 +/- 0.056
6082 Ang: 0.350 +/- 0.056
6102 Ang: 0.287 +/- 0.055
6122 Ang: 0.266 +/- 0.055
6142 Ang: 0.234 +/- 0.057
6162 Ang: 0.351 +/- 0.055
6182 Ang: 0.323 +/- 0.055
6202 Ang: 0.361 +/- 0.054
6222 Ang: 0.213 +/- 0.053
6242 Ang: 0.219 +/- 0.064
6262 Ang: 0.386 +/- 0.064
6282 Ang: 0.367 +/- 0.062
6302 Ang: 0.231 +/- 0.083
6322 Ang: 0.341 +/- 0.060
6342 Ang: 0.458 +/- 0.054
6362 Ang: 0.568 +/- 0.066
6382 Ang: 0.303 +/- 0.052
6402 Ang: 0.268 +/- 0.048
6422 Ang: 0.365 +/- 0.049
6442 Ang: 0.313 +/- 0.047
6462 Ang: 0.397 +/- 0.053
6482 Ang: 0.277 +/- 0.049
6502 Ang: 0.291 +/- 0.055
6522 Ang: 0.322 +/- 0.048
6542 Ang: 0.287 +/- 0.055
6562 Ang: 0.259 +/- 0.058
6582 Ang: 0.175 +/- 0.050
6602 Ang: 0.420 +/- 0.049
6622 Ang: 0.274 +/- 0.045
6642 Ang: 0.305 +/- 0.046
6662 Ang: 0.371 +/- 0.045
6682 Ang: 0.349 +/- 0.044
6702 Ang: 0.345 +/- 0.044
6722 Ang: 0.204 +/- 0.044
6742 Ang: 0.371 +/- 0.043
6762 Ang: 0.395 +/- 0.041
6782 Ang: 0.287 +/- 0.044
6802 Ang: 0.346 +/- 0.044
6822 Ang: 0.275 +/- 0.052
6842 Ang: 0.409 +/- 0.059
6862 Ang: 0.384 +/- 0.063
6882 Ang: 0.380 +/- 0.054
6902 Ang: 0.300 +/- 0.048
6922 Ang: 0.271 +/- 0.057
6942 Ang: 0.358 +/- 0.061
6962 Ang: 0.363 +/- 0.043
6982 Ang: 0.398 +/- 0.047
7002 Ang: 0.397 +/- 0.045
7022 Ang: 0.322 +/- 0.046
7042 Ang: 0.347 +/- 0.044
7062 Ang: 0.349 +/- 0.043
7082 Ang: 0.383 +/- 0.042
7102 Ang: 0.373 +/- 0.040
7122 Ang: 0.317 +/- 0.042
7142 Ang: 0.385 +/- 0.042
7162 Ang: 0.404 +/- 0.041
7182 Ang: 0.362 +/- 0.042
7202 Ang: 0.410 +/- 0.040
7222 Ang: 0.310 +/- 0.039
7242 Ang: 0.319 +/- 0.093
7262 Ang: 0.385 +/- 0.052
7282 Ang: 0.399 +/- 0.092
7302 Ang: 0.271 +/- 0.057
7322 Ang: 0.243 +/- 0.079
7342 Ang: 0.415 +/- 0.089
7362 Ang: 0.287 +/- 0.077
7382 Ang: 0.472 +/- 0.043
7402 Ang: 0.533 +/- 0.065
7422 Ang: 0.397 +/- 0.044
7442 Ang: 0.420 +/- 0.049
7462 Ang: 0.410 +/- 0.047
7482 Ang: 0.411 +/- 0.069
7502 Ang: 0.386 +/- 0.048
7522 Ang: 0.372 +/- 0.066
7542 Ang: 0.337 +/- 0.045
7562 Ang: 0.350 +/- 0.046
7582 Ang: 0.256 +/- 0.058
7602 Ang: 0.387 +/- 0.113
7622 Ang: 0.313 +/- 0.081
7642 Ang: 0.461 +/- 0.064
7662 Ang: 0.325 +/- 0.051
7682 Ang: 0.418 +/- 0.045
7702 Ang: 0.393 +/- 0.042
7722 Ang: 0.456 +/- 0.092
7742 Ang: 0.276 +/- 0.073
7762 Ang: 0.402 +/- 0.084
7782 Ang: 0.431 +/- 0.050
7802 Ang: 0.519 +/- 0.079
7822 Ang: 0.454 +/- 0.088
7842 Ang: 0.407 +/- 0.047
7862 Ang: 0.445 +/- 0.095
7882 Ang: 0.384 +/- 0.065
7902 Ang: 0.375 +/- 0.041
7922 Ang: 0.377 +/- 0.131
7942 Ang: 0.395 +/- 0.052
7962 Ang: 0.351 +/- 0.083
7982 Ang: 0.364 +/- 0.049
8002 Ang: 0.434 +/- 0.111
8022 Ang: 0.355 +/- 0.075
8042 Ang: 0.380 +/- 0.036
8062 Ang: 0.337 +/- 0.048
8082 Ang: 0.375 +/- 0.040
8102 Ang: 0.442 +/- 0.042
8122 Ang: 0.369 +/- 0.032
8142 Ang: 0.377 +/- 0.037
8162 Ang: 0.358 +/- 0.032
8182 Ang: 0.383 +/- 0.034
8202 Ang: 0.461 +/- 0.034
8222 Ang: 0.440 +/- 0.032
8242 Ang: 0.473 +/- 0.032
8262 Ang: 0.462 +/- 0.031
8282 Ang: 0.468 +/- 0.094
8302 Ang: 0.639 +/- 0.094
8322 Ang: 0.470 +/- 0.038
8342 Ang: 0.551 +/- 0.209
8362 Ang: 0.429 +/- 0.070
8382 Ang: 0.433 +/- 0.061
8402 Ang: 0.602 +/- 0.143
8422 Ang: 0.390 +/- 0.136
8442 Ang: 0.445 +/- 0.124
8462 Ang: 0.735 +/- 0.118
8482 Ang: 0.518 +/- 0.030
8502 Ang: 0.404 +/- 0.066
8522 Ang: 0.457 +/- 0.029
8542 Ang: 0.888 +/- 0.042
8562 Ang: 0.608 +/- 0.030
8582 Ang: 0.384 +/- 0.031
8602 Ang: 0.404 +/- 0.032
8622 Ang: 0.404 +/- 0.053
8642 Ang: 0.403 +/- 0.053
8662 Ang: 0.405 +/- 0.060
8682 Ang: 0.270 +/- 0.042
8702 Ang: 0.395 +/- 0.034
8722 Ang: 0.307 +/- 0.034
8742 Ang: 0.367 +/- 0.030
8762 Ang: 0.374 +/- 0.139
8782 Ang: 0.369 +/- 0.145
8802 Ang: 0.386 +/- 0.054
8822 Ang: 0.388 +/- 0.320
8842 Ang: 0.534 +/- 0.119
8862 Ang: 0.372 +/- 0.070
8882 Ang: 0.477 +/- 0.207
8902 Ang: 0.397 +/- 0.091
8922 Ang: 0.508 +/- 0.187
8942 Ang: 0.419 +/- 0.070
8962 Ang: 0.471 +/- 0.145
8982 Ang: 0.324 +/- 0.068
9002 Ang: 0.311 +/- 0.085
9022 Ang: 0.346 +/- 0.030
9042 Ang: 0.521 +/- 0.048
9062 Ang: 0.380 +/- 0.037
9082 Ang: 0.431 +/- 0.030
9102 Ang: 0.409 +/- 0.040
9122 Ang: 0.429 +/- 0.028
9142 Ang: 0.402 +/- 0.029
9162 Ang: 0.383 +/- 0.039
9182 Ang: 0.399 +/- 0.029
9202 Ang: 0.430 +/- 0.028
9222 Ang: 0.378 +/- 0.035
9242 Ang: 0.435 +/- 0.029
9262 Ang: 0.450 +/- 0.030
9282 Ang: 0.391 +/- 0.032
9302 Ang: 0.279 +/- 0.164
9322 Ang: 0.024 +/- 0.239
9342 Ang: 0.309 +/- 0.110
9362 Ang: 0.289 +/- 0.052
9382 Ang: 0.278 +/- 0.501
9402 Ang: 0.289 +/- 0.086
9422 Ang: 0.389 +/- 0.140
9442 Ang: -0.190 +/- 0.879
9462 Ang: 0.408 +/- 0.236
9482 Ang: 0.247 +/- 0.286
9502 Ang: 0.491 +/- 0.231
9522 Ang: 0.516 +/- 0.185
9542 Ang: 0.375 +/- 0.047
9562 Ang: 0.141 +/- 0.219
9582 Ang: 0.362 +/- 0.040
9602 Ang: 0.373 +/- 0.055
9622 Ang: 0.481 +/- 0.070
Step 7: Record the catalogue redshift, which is 0.71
